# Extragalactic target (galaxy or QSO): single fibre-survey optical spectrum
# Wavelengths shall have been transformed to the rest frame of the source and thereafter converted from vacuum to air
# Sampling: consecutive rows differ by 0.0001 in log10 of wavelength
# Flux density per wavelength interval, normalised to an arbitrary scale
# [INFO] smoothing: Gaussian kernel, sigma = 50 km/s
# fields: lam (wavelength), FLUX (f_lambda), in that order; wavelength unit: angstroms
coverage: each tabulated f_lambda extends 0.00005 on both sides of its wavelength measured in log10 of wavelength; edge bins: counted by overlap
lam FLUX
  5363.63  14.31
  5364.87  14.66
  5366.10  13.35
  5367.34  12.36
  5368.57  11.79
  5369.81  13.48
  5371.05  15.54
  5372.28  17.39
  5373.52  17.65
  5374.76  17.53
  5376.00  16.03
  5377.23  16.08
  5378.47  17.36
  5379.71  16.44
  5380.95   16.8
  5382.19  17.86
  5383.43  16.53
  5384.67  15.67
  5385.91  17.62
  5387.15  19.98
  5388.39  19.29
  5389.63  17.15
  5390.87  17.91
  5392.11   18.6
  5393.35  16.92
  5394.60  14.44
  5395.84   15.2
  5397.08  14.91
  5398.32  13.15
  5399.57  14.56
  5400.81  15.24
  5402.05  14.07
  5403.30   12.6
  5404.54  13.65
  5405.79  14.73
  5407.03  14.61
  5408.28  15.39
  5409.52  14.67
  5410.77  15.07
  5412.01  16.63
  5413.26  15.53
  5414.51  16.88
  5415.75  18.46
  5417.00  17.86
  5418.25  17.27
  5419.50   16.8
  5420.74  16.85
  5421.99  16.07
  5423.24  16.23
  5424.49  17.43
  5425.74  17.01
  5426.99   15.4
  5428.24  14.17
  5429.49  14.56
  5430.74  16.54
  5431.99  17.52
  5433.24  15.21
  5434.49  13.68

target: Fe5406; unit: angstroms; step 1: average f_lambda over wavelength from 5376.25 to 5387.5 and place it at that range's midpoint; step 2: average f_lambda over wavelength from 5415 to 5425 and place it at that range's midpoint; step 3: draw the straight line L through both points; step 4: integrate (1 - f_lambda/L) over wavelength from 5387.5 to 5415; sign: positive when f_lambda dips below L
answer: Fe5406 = 2.5 angstroms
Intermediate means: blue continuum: 17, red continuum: 17.1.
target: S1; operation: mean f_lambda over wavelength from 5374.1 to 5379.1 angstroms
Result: 16.8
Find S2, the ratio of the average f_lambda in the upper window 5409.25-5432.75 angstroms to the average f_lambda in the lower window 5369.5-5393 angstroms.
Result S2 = 1.0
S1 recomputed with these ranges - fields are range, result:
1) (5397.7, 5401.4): 14.3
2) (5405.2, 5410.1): 14.9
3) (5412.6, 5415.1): 16.2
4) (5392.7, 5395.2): 15.7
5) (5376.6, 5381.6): 16.7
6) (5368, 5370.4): 12.6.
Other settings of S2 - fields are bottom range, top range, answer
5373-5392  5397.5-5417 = 0.87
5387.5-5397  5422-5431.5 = 0.94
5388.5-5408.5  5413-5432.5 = 1.08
